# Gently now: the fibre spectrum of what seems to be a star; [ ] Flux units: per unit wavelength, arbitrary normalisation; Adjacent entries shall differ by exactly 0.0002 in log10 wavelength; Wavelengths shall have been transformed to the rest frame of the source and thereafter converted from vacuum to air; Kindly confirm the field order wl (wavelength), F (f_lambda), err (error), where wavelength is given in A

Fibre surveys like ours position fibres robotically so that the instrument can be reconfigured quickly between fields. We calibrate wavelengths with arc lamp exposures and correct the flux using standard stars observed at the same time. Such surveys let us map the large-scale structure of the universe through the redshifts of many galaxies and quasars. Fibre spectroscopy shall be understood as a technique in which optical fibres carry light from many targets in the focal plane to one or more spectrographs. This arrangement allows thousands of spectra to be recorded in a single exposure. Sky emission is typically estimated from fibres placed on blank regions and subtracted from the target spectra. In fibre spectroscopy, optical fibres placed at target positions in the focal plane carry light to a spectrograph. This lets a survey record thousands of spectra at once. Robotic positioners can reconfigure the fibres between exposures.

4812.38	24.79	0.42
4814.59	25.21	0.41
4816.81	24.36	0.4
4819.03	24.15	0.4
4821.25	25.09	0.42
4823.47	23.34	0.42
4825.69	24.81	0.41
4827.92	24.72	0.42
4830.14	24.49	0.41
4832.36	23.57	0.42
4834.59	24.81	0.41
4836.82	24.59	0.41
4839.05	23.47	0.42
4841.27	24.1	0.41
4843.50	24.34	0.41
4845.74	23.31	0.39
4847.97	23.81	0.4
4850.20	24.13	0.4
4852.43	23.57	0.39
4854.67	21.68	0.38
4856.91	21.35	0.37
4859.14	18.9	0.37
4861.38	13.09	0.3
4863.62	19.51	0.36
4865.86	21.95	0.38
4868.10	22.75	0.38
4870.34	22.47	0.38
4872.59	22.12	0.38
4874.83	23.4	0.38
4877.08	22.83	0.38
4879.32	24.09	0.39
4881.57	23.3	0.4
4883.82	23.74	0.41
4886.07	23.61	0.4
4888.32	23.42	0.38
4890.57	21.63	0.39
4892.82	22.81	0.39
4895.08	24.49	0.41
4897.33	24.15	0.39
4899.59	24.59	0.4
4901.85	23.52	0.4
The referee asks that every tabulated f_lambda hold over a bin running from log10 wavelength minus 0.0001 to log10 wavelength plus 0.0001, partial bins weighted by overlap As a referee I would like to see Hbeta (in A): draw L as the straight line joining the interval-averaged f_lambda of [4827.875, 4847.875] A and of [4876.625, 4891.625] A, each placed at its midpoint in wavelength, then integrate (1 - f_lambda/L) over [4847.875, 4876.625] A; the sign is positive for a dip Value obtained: 2.8 A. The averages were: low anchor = 24.1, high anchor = 23.3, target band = 21.4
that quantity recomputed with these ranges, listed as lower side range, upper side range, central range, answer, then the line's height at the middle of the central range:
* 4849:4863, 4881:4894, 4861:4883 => -0.06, 21.8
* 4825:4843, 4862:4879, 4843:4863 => 1.47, 23.1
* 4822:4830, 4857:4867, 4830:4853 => -2.25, 21.9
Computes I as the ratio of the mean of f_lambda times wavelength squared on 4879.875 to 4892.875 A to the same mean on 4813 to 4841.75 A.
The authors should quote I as 0.97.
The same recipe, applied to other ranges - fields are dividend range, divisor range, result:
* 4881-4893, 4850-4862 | 1.14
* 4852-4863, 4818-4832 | 0.81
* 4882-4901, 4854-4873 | 1.17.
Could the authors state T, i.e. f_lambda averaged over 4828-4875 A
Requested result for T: 22.5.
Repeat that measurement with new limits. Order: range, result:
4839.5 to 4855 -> 23.7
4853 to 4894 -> 21.8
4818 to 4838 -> 24.4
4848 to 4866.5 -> 20.7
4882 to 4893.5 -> 23.1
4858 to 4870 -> 19.5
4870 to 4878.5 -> 22.8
